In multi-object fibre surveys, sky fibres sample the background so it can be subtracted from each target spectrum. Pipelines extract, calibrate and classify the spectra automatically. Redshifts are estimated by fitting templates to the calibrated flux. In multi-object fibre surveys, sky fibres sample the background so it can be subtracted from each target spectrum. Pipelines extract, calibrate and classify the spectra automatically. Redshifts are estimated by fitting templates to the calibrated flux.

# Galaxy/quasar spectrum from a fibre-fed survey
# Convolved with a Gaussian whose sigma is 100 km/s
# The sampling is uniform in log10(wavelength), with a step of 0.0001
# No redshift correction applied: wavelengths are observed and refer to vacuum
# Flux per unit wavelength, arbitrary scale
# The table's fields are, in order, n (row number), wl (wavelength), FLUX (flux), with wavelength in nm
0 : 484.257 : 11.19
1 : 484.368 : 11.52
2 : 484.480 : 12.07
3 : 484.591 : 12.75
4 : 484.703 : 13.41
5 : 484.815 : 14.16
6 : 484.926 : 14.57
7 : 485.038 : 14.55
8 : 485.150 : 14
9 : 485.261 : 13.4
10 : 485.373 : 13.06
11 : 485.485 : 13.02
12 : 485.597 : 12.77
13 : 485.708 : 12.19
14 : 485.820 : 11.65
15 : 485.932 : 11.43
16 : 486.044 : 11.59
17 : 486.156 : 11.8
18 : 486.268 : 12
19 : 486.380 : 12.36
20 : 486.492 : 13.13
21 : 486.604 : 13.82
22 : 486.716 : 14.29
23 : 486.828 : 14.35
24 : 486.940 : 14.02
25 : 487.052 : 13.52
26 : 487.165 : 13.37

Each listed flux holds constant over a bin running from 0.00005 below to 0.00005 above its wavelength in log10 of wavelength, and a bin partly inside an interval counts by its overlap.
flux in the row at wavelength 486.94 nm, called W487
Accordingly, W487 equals 14.02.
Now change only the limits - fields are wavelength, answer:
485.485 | 13.02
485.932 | 11.43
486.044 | 11.59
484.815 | 14.16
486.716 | 14.29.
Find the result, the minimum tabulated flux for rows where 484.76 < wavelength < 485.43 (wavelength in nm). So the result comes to 13.06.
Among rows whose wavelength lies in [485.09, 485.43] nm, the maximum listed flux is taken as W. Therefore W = 14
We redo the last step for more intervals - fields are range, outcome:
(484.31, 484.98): 14.57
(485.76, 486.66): 13.82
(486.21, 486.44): 12.36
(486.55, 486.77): 14.29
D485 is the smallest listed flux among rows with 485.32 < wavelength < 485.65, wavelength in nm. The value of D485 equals 12.77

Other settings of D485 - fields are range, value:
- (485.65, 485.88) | 11.65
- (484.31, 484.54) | 11.52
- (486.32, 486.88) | 12.36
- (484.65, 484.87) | 13.41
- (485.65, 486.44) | 11.43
